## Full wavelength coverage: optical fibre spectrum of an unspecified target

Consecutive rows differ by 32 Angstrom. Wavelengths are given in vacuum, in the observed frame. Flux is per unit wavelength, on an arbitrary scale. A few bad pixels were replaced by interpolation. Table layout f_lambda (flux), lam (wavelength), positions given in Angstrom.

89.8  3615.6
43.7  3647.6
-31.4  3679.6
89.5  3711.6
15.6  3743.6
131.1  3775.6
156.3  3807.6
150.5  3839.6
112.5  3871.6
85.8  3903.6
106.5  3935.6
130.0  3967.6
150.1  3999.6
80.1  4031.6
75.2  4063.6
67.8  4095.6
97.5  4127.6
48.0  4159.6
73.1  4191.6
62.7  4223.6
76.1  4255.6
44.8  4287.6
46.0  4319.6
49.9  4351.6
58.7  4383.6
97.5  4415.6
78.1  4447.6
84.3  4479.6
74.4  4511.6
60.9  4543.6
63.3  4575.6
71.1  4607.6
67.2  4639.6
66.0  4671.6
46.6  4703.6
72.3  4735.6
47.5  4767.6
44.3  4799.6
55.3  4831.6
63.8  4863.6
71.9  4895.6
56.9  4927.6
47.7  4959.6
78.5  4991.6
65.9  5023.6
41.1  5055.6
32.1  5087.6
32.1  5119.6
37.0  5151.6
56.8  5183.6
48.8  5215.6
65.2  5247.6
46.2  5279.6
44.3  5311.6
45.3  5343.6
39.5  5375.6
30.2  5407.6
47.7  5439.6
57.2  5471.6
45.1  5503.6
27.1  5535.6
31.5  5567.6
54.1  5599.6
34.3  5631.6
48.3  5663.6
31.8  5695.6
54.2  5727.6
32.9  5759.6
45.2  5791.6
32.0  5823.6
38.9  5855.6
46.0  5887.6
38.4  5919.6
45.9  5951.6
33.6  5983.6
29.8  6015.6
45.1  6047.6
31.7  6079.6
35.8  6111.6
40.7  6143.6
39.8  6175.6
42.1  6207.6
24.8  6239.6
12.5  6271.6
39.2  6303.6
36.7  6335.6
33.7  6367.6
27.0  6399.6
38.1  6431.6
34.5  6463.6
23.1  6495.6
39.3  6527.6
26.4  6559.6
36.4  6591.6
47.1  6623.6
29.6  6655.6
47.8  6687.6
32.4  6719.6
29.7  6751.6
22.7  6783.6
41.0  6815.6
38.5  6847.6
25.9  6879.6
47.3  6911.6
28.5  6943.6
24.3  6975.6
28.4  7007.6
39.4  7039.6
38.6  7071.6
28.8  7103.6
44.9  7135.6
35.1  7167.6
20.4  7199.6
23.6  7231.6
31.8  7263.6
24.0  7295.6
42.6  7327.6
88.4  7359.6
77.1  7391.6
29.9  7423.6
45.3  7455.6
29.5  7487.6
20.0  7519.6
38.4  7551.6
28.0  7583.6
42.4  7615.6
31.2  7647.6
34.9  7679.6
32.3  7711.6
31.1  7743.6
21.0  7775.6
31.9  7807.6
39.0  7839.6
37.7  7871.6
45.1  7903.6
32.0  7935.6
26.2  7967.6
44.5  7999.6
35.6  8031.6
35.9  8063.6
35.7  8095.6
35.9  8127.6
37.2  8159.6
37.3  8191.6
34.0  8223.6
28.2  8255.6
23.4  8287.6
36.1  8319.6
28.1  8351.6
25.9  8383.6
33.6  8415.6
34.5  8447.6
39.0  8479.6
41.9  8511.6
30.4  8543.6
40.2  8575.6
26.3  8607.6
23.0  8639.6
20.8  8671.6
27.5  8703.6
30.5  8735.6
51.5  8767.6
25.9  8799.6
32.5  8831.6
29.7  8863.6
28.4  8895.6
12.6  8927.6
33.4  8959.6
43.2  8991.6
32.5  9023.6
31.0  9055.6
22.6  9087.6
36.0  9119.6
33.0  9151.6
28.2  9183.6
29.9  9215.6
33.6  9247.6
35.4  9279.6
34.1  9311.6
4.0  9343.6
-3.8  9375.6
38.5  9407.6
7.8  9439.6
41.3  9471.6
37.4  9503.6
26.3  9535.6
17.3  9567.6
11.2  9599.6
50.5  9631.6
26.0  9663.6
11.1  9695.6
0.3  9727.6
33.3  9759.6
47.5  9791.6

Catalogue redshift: 0.978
